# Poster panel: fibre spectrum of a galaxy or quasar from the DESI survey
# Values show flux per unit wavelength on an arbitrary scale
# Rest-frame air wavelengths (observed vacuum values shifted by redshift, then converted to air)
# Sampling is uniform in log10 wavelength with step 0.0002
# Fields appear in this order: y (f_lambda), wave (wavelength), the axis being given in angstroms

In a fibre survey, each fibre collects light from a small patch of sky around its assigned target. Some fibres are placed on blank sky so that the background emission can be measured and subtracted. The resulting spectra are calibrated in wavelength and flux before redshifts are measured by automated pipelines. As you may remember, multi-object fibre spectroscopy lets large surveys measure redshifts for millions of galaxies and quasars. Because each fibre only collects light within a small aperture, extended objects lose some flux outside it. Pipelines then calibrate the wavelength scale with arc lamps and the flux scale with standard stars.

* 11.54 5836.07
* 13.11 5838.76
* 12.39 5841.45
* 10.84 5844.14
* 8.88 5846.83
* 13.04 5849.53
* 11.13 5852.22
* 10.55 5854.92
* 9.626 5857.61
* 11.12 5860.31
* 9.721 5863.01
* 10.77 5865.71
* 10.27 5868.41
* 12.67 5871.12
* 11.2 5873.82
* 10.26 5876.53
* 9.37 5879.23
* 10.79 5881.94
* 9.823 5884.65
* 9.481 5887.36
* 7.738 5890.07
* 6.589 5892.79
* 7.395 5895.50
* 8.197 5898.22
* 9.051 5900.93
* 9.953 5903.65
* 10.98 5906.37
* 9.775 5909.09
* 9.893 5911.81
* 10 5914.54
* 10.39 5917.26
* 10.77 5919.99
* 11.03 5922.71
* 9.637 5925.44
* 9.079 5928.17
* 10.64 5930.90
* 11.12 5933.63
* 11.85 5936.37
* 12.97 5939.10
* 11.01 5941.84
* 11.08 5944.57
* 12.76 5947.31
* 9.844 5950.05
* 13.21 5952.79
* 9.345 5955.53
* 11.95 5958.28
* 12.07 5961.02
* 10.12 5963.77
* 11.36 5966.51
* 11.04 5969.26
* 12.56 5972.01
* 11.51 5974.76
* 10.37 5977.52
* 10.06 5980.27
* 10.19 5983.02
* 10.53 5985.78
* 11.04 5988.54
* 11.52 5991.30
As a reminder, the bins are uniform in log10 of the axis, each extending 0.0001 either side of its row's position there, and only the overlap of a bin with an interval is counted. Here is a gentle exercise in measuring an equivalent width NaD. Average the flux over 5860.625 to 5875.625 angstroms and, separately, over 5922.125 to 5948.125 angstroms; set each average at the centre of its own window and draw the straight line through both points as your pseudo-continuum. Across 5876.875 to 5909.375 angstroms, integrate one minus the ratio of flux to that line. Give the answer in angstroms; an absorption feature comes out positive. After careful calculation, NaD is 5.5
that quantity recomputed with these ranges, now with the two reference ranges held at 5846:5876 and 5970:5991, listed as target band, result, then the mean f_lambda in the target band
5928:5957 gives -1.0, 11.3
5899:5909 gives 0.9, 9.87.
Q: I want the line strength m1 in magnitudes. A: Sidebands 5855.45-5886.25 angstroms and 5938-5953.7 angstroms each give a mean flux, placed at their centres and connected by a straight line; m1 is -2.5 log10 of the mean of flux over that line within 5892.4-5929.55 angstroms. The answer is 0.17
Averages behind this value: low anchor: 10.5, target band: 9.56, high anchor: 11.8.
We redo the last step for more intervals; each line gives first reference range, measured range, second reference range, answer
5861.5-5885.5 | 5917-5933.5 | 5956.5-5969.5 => 0.07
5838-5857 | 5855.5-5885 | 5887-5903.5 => -0.08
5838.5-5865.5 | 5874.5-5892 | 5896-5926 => 0.09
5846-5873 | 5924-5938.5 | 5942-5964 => 0.06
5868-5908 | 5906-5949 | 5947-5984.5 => -0.04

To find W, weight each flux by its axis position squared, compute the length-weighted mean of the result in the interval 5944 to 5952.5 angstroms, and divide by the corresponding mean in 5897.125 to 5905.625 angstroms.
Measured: 1.3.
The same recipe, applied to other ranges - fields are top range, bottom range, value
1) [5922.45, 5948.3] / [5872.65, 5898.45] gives 1.24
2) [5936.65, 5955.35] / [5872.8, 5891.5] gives 1.22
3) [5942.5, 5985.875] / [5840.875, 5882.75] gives 1.07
